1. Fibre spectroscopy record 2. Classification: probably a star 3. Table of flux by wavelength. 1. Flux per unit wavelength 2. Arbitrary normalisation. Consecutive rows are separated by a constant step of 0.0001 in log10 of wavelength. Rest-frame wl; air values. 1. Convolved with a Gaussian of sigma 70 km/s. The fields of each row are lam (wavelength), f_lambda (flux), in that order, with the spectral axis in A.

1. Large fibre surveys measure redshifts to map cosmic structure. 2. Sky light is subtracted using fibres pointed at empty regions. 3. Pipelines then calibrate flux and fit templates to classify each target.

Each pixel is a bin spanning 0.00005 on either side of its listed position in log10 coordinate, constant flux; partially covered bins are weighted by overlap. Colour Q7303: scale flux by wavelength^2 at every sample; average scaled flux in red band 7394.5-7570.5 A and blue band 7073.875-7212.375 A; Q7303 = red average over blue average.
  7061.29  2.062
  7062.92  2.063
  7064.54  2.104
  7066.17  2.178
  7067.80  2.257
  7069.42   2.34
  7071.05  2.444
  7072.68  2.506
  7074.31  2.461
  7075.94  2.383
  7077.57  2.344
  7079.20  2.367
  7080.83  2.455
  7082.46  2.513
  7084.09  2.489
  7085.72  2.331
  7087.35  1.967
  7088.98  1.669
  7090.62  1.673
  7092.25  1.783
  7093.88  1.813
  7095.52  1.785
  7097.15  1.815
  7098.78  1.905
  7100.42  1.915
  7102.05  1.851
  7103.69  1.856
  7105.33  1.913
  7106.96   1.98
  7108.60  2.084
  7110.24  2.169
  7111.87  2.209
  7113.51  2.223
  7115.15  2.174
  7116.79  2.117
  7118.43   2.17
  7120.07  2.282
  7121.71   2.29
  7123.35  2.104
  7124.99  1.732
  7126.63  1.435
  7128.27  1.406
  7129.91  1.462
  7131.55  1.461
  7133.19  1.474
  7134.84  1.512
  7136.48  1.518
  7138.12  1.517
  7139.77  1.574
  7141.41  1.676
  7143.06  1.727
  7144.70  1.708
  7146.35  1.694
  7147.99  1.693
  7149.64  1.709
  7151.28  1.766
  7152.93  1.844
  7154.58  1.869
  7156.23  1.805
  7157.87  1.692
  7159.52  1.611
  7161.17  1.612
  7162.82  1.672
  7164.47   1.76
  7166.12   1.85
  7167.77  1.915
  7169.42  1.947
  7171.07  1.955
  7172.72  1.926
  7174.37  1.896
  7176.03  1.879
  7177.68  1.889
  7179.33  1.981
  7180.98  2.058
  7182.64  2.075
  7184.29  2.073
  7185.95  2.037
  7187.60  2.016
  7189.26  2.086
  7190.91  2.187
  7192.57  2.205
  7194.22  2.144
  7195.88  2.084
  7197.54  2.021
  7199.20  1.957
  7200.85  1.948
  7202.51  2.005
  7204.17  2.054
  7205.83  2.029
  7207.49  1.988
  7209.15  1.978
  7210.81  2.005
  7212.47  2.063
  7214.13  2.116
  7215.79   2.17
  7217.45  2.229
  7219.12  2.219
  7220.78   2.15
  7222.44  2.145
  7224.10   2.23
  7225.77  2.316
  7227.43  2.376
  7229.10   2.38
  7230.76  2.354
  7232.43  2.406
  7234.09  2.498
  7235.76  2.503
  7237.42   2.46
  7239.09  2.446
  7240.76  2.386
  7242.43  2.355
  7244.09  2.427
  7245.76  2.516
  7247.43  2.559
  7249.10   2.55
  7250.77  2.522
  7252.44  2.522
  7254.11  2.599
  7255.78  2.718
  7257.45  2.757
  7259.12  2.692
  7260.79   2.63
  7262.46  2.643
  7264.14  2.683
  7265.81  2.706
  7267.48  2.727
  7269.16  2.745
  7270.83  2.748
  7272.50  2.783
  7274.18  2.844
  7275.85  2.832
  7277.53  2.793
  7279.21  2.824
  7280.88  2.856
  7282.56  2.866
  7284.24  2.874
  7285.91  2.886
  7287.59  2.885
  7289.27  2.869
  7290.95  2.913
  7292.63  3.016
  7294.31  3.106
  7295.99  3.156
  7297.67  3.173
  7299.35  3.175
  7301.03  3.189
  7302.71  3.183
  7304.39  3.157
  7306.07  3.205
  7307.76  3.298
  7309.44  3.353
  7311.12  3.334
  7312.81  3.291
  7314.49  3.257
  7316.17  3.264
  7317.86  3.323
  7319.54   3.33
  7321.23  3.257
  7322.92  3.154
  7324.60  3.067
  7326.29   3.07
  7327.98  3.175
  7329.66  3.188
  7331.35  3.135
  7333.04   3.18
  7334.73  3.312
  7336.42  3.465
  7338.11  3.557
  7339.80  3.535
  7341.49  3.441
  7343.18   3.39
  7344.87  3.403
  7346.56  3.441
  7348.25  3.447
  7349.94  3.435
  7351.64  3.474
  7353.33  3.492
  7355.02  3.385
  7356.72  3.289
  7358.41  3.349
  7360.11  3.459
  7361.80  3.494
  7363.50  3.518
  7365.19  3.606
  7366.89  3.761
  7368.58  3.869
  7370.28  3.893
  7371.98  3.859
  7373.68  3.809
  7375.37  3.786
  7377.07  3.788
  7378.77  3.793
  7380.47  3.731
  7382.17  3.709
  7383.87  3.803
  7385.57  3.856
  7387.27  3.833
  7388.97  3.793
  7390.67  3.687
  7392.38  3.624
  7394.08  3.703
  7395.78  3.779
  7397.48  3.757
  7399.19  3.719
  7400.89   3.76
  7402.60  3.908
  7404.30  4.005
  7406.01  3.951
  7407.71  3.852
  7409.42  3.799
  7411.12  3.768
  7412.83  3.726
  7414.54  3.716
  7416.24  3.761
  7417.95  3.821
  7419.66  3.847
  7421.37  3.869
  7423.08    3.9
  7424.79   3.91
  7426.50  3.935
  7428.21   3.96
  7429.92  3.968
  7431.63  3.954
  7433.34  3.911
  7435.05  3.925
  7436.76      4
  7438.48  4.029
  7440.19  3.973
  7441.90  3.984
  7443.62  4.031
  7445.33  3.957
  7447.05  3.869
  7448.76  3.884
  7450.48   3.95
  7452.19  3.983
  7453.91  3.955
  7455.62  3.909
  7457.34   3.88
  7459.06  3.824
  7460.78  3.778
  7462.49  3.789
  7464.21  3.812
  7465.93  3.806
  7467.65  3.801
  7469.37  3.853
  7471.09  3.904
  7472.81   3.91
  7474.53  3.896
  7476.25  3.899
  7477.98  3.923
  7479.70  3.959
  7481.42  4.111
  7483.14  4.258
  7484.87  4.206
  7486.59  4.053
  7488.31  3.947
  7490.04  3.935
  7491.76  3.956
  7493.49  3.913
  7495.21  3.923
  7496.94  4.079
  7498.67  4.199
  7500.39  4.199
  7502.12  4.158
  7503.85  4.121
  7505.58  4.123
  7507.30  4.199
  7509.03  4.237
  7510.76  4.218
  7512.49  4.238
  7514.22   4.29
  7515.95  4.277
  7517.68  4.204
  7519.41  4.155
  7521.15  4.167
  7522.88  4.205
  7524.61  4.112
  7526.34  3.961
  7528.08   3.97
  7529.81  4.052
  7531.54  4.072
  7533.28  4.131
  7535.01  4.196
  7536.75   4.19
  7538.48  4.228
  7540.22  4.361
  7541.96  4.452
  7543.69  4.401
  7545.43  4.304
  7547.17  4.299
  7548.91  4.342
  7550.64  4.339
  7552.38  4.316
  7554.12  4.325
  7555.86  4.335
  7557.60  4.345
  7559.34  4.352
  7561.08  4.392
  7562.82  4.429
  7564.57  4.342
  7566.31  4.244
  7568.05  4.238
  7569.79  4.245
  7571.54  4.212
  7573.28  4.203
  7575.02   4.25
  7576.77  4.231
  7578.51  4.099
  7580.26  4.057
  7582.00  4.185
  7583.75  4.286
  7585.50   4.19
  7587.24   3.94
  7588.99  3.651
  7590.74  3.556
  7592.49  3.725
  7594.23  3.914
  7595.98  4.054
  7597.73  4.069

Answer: 2.3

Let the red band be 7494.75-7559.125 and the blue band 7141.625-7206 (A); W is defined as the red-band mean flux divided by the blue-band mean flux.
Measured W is 2.21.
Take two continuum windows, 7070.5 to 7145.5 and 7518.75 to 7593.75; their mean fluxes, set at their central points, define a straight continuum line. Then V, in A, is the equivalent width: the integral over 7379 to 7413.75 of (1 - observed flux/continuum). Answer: -4.1 A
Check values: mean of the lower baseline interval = 1.96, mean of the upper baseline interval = 4.19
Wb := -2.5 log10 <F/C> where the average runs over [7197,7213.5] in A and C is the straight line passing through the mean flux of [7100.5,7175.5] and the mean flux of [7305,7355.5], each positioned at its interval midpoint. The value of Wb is 0.17 mag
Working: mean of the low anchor 1.82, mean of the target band 2.01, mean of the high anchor 3.32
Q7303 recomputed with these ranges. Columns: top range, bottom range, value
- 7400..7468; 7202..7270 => 1.72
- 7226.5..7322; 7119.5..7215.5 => 1.56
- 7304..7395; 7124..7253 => 1.82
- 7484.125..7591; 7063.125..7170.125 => 2.43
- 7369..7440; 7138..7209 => 2.16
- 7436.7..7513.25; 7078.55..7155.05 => 2.34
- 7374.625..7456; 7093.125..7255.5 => 2.04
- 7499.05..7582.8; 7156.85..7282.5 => 2.03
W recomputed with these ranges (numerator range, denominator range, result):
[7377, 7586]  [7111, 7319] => 1.74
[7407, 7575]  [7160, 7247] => 1.92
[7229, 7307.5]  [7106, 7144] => 1.50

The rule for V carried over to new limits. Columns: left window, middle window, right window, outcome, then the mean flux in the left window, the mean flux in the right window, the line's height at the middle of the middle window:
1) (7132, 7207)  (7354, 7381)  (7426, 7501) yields -3.1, 1.86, 3.95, 3.27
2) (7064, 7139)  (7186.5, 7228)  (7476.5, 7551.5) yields 7.3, 2.01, 4.15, 2.56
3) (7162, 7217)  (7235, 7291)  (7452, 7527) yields -4.0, 2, 4.03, 2.5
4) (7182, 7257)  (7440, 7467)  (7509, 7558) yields -1.2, 2.25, 4.23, 3.73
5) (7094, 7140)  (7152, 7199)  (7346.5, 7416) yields 6.9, 1.86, 3.7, 2.26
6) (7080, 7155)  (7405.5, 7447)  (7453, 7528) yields -2.7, 1.88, 4.03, 3.66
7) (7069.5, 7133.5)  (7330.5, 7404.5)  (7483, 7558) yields -4.7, 2.03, 4.18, 3.4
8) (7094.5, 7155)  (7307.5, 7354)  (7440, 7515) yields -3.4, 1.83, 4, 3.09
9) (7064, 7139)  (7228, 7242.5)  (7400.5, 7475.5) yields 1.7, 2.01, 3.89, 2.76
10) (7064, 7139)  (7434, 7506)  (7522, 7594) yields -3.9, 2.01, 4.19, 3.77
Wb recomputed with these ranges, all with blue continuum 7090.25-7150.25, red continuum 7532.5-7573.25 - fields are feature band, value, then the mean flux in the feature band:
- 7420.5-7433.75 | -0.10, 3.93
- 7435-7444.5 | -0.10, 4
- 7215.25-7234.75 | 0.06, 2.29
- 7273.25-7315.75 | -0.09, 3.06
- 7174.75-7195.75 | 0.08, 2.05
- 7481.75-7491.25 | -0.04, 4.08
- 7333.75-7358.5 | -0.10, 3.43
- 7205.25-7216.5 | 0.15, 2.05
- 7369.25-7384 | -0.15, 3.8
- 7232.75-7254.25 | 0.02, 2.48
